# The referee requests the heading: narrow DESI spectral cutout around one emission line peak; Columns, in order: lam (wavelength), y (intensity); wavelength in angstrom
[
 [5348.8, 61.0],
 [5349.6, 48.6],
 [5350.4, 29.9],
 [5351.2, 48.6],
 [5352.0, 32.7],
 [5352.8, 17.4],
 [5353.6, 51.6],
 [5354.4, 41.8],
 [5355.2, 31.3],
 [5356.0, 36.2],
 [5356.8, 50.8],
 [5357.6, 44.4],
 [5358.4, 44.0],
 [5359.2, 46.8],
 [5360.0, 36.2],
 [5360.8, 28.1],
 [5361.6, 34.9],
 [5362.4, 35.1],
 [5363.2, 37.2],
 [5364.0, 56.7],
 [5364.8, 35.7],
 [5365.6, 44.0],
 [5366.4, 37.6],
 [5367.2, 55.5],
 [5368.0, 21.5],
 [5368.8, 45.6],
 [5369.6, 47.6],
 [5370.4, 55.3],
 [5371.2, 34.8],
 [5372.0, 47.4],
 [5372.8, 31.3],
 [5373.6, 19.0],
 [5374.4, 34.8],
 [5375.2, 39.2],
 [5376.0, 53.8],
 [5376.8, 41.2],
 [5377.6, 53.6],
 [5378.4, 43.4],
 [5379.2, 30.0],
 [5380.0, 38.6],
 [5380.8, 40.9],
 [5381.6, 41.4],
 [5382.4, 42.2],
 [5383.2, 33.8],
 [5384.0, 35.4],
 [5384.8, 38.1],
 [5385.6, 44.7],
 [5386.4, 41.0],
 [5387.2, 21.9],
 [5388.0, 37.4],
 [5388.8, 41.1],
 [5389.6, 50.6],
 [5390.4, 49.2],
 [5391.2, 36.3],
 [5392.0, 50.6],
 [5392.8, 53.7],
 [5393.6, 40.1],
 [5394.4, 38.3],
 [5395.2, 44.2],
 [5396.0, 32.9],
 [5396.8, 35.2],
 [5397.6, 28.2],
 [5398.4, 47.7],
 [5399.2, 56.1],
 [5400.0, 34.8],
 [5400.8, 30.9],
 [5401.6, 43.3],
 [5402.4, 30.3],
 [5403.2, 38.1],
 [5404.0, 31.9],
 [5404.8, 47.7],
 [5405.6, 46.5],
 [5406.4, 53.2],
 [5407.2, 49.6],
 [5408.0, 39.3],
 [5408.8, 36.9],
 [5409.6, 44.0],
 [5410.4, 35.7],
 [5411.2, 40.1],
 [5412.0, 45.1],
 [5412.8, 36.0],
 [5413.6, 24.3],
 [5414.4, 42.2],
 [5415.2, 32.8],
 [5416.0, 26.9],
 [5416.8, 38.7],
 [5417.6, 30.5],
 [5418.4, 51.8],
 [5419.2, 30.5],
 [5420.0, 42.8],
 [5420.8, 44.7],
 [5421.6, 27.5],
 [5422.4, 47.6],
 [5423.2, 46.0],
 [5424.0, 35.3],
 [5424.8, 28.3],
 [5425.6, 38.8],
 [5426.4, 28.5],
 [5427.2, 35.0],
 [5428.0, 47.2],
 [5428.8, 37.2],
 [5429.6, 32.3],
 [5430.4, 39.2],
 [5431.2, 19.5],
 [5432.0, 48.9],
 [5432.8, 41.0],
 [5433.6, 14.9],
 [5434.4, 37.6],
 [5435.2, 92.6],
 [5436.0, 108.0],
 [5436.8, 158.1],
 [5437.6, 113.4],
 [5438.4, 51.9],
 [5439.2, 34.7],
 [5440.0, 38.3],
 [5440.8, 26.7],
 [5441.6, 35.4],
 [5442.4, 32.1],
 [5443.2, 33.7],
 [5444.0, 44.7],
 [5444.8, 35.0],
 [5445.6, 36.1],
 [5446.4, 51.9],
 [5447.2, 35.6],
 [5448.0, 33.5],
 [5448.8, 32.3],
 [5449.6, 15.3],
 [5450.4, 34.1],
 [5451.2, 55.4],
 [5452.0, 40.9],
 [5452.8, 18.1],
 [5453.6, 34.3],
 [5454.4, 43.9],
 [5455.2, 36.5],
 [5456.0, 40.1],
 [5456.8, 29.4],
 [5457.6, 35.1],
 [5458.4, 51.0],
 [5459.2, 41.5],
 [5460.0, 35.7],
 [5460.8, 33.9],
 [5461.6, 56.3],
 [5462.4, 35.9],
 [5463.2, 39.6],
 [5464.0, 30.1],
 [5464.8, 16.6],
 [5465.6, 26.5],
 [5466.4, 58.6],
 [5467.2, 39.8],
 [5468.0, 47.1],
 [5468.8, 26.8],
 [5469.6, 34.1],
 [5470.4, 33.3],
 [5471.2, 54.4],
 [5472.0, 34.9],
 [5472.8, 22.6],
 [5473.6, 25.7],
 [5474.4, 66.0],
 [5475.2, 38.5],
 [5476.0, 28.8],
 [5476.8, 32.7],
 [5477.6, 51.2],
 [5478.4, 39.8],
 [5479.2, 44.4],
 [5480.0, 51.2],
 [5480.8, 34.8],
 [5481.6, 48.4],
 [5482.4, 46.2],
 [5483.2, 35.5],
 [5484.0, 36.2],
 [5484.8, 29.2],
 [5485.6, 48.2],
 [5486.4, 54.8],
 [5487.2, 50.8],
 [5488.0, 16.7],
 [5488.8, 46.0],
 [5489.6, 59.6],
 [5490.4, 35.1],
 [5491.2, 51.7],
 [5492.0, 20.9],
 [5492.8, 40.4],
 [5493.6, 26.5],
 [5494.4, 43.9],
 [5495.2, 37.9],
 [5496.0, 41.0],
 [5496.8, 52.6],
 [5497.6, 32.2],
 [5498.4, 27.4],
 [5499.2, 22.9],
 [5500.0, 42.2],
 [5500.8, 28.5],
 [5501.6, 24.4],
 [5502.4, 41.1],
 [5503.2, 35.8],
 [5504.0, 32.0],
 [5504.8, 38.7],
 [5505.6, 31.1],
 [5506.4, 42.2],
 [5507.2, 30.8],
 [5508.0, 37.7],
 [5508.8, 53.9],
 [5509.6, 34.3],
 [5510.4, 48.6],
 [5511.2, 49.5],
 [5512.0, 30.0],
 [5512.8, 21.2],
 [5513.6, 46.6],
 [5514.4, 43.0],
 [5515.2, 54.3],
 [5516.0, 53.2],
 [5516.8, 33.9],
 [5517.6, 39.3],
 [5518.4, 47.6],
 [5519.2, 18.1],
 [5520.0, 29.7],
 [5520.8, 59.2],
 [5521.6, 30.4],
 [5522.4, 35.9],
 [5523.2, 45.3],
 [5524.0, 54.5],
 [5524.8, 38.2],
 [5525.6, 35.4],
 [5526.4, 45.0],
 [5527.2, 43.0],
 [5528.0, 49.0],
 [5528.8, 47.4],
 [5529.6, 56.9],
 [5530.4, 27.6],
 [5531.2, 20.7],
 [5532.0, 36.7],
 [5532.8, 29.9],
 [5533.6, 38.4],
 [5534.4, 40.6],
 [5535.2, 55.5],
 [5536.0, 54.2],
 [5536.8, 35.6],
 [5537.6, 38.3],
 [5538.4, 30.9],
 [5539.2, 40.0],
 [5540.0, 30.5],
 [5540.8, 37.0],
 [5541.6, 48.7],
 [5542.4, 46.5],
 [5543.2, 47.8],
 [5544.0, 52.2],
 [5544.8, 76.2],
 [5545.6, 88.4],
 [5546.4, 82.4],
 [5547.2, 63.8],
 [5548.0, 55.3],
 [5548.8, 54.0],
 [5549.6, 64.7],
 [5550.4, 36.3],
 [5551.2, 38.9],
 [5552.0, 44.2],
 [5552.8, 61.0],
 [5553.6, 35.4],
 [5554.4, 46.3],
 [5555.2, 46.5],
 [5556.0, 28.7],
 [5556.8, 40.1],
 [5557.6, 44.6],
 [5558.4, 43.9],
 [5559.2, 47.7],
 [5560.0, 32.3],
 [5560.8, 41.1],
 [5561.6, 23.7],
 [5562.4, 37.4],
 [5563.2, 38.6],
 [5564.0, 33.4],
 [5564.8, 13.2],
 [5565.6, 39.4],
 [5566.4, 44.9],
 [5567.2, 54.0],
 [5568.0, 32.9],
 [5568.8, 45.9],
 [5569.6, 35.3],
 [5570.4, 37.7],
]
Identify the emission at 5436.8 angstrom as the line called Hbeta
